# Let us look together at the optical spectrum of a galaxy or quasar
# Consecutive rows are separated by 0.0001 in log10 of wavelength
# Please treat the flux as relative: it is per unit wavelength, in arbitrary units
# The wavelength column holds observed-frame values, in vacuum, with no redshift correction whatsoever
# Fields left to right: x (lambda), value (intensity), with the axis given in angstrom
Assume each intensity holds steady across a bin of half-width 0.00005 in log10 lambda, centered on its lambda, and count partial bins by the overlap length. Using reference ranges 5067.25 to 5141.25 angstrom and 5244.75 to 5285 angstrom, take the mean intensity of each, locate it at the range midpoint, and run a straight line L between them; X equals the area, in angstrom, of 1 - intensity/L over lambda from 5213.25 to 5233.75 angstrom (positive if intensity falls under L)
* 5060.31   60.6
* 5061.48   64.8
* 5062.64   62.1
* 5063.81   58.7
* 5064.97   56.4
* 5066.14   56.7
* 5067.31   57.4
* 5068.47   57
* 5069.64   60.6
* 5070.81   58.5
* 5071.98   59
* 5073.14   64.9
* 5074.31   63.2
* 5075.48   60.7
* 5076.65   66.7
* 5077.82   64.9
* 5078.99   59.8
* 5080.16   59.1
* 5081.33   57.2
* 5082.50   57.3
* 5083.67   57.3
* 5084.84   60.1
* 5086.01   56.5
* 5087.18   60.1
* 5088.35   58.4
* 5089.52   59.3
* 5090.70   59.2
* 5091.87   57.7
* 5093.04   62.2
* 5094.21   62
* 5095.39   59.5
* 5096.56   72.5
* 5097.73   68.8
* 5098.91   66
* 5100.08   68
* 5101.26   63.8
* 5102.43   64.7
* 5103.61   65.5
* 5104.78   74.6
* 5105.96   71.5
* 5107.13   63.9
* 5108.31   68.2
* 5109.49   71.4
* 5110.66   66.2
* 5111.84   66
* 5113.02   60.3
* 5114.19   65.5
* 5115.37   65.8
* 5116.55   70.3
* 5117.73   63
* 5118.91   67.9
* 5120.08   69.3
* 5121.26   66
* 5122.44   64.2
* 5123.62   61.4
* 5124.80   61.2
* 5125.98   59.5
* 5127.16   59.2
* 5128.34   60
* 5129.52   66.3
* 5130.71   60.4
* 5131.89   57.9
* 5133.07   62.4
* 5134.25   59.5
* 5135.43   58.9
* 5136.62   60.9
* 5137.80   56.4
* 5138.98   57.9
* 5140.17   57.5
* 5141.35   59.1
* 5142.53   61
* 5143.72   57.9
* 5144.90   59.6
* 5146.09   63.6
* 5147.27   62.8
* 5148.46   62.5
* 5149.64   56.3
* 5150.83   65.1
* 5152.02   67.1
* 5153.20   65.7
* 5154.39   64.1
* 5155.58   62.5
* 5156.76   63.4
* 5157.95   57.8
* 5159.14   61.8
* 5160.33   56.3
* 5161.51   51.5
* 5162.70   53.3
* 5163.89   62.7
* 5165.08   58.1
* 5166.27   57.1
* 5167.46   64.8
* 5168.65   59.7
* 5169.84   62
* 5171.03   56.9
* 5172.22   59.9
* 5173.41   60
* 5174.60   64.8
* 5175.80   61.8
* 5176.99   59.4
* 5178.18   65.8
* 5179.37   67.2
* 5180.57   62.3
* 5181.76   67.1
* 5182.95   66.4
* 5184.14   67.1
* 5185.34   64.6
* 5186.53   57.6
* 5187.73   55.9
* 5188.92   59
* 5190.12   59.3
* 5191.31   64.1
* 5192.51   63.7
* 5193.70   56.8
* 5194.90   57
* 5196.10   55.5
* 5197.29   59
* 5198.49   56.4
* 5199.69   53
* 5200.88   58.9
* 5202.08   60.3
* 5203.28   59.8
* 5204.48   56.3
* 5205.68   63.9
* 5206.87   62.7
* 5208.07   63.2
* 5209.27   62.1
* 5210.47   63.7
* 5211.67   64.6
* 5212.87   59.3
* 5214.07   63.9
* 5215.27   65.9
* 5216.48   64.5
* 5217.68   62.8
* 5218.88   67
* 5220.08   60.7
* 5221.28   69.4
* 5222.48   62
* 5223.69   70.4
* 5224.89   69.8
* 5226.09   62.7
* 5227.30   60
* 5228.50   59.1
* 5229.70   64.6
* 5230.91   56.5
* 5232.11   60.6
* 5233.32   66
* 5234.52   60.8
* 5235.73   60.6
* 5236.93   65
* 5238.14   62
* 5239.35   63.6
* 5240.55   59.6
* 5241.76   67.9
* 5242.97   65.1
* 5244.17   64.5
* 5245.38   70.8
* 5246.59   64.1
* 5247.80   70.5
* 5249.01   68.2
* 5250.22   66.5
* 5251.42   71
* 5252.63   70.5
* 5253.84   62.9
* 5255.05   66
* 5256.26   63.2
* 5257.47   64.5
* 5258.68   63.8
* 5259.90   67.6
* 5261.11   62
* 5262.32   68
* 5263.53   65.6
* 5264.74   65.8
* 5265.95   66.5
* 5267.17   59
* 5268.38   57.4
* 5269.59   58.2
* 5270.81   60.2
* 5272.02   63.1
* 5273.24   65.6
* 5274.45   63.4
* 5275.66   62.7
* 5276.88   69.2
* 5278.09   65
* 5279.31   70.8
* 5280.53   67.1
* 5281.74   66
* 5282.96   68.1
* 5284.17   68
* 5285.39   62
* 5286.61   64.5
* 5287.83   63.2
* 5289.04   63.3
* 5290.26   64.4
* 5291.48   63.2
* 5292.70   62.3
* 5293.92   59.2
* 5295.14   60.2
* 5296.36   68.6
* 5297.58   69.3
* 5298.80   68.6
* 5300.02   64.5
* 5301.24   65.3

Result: 0.3 angstrom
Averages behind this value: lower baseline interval 62.6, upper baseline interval 65.5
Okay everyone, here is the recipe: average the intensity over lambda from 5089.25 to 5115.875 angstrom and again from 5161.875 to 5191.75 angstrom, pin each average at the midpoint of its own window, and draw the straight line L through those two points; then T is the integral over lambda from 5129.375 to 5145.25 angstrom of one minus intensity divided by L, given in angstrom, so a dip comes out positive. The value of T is 1.00 angstrom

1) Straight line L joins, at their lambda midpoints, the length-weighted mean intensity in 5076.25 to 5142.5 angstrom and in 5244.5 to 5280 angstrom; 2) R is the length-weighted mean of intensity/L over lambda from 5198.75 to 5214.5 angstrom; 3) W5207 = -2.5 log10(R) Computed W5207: 0.06 mag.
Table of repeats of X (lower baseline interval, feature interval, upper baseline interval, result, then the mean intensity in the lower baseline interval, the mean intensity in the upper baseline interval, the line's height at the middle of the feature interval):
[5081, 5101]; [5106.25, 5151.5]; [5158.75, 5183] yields -1.08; 61.4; 60.8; 61.1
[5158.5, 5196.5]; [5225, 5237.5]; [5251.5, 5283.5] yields 0.24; 60.6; 64.8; 63.1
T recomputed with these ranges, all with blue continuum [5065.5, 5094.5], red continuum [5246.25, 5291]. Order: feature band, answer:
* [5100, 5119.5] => -2.0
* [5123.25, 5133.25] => 0.0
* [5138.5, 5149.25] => 0.2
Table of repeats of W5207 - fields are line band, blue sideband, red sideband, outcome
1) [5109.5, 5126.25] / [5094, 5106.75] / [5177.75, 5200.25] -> 0.013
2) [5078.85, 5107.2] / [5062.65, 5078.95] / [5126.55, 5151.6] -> -0.040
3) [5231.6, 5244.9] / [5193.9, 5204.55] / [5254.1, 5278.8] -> -0.038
